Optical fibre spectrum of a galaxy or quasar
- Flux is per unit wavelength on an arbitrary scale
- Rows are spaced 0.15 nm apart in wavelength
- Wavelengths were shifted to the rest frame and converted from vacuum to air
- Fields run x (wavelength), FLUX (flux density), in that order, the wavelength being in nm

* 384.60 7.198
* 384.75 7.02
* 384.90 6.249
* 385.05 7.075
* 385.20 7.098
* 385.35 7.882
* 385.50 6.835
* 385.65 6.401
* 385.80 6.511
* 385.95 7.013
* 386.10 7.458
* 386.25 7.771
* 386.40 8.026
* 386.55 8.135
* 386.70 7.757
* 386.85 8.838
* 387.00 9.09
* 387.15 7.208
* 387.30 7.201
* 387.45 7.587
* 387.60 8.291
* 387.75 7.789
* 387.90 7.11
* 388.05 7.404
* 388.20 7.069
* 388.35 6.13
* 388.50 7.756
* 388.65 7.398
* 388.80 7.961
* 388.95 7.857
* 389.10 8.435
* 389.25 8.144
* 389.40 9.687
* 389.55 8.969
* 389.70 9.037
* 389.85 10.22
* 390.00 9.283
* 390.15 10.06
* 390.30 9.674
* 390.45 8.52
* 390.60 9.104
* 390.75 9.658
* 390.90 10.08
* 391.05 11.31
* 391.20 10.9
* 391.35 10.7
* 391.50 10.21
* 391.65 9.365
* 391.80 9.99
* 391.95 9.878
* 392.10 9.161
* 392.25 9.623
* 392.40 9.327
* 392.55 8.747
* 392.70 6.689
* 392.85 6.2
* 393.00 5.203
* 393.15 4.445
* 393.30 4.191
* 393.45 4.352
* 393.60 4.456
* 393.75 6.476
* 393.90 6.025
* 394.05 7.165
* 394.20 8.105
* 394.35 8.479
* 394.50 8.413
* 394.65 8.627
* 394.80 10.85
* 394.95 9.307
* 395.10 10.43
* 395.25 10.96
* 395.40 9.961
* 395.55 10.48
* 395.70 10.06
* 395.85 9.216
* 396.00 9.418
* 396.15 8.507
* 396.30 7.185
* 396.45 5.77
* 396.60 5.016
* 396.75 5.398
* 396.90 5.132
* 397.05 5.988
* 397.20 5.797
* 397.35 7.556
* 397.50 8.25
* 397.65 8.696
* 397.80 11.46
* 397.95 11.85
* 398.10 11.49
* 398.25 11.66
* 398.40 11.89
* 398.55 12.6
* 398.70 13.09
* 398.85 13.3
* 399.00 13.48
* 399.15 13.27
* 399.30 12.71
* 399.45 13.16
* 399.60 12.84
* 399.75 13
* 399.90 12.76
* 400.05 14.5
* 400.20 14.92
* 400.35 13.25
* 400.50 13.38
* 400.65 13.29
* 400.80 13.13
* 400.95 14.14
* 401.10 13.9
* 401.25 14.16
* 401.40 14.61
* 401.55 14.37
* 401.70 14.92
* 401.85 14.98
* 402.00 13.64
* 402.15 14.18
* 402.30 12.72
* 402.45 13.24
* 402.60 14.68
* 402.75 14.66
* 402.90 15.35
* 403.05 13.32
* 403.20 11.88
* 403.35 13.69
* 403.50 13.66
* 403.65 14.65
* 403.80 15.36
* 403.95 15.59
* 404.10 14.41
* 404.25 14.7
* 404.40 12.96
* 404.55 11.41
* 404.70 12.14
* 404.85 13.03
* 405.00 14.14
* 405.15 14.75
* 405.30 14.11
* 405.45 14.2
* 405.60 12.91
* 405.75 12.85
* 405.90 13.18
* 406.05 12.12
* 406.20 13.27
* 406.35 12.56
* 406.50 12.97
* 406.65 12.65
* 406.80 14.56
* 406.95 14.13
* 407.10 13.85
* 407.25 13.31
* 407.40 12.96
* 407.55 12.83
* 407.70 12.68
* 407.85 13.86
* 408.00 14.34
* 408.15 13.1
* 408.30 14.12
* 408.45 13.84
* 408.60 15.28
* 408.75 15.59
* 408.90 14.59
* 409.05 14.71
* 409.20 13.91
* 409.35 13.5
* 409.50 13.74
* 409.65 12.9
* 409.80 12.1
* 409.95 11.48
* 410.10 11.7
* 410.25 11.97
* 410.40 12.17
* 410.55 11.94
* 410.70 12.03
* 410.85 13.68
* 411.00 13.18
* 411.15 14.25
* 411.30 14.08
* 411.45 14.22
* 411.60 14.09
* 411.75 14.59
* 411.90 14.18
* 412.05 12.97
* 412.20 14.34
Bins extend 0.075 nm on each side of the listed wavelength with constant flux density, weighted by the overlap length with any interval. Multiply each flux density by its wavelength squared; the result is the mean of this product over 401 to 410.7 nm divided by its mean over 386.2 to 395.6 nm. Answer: 1.8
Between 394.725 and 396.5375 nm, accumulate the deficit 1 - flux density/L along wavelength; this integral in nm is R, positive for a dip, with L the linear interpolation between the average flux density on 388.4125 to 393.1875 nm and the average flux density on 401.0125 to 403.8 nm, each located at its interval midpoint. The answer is 0.28 nm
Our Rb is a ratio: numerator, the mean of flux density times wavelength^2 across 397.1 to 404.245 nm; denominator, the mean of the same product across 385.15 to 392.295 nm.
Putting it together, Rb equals 1.6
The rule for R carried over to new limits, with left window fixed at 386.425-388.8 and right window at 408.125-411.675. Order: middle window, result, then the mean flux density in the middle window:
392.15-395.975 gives 0.58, 7.94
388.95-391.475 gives -0.37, 9.57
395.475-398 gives 0.52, 7.95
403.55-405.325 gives -0.28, 13.9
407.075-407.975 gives -0.03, 13.3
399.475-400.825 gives -0.31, 13.5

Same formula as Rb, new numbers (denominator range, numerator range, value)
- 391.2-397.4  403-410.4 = 1.81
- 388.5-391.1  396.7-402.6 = 1.41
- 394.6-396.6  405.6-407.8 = 1.52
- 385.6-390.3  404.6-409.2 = 1.87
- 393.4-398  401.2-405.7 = 1.80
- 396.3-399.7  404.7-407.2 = 1.40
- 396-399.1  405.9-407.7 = 1.49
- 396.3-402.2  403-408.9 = 1.21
